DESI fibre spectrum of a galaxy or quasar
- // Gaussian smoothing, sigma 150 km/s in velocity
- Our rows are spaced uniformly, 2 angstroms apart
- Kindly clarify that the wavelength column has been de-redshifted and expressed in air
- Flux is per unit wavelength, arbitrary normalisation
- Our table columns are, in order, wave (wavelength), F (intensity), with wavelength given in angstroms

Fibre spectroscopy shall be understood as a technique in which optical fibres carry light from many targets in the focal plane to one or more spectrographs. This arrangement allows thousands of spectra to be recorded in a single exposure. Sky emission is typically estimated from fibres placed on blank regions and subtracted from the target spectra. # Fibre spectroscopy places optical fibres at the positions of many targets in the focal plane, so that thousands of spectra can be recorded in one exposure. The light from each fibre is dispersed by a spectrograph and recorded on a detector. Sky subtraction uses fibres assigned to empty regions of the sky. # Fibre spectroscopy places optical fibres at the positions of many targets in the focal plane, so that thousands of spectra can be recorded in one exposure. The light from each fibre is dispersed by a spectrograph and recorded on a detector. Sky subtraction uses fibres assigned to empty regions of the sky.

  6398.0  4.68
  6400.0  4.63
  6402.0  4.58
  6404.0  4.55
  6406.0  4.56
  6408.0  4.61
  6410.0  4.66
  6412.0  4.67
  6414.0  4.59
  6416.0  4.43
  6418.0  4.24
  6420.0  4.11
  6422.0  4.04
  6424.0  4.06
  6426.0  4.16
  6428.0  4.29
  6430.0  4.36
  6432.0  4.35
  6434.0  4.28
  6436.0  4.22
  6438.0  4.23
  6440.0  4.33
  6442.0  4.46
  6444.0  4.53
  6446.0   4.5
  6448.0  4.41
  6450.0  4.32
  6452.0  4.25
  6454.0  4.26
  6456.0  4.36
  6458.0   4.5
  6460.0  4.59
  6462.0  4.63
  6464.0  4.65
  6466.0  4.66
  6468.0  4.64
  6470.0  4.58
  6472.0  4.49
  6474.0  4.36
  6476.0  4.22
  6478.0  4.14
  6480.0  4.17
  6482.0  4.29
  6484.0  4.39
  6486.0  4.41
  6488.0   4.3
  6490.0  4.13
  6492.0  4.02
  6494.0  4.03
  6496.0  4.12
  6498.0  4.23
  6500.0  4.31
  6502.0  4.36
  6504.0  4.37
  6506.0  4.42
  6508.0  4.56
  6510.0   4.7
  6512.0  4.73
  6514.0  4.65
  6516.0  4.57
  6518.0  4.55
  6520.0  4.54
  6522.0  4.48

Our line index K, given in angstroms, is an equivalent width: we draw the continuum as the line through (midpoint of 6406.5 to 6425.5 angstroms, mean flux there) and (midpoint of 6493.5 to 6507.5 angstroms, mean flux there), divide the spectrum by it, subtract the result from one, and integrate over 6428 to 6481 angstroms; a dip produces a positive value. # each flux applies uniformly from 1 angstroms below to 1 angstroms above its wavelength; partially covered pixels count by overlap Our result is -0.8 angstroms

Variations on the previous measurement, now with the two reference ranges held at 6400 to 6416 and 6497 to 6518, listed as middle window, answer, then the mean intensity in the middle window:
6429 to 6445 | 0.8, 4.35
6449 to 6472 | 0.2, 4.49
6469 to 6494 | 1.3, 4.28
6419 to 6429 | 1.0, 4.13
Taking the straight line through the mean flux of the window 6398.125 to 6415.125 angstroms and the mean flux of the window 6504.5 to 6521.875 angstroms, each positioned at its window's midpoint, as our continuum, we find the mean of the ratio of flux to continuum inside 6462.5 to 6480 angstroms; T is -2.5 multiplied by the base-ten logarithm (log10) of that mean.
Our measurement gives 0.032 mag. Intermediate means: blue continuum 4.61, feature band 4.46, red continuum 4.58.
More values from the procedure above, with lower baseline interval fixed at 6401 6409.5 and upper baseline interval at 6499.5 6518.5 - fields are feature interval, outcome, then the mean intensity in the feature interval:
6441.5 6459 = 0.039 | 4.4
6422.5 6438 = 0.081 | 4.24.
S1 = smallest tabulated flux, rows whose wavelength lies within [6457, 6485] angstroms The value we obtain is 4.14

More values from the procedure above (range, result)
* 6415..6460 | 4.04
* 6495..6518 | 4.12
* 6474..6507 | 4.02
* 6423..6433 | 4.06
